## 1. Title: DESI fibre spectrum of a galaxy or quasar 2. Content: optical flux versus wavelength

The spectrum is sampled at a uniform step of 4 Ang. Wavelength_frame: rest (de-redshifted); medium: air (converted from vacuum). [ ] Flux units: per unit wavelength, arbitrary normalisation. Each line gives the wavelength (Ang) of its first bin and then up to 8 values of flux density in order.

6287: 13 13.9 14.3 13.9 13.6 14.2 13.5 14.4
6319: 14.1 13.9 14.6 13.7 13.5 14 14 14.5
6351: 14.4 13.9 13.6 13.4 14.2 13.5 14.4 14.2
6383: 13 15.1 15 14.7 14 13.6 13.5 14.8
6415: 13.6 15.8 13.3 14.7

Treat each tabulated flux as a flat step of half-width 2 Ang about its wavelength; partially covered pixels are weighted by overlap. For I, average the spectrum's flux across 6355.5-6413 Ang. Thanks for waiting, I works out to 14.1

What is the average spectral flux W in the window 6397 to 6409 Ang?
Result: 13.7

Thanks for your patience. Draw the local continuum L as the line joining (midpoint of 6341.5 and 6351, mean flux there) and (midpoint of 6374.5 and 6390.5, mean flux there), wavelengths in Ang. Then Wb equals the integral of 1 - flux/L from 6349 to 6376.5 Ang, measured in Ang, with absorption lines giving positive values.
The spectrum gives 0.7 Ang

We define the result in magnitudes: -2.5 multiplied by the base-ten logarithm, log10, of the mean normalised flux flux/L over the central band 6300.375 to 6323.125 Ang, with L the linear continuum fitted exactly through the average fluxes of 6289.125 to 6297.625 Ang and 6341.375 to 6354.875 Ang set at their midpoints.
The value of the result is 0.01 mag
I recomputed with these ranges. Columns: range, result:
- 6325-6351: 14.1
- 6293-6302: 14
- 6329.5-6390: 14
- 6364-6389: 14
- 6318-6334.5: 14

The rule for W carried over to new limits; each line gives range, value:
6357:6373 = 13.7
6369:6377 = 13.9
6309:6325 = 14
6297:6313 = 13.8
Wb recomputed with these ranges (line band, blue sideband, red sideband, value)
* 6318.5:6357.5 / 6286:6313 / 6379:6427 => -0.25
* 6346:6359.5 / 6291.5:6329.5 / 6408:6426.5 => 0.04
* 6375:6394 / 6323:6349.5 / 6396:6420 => -0.30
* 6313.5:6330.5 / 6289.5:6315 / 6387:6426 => -0.23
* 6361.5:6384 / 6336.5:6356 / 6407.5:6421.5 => 0.76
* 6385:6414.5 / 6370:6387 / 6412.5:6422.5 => -0.21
